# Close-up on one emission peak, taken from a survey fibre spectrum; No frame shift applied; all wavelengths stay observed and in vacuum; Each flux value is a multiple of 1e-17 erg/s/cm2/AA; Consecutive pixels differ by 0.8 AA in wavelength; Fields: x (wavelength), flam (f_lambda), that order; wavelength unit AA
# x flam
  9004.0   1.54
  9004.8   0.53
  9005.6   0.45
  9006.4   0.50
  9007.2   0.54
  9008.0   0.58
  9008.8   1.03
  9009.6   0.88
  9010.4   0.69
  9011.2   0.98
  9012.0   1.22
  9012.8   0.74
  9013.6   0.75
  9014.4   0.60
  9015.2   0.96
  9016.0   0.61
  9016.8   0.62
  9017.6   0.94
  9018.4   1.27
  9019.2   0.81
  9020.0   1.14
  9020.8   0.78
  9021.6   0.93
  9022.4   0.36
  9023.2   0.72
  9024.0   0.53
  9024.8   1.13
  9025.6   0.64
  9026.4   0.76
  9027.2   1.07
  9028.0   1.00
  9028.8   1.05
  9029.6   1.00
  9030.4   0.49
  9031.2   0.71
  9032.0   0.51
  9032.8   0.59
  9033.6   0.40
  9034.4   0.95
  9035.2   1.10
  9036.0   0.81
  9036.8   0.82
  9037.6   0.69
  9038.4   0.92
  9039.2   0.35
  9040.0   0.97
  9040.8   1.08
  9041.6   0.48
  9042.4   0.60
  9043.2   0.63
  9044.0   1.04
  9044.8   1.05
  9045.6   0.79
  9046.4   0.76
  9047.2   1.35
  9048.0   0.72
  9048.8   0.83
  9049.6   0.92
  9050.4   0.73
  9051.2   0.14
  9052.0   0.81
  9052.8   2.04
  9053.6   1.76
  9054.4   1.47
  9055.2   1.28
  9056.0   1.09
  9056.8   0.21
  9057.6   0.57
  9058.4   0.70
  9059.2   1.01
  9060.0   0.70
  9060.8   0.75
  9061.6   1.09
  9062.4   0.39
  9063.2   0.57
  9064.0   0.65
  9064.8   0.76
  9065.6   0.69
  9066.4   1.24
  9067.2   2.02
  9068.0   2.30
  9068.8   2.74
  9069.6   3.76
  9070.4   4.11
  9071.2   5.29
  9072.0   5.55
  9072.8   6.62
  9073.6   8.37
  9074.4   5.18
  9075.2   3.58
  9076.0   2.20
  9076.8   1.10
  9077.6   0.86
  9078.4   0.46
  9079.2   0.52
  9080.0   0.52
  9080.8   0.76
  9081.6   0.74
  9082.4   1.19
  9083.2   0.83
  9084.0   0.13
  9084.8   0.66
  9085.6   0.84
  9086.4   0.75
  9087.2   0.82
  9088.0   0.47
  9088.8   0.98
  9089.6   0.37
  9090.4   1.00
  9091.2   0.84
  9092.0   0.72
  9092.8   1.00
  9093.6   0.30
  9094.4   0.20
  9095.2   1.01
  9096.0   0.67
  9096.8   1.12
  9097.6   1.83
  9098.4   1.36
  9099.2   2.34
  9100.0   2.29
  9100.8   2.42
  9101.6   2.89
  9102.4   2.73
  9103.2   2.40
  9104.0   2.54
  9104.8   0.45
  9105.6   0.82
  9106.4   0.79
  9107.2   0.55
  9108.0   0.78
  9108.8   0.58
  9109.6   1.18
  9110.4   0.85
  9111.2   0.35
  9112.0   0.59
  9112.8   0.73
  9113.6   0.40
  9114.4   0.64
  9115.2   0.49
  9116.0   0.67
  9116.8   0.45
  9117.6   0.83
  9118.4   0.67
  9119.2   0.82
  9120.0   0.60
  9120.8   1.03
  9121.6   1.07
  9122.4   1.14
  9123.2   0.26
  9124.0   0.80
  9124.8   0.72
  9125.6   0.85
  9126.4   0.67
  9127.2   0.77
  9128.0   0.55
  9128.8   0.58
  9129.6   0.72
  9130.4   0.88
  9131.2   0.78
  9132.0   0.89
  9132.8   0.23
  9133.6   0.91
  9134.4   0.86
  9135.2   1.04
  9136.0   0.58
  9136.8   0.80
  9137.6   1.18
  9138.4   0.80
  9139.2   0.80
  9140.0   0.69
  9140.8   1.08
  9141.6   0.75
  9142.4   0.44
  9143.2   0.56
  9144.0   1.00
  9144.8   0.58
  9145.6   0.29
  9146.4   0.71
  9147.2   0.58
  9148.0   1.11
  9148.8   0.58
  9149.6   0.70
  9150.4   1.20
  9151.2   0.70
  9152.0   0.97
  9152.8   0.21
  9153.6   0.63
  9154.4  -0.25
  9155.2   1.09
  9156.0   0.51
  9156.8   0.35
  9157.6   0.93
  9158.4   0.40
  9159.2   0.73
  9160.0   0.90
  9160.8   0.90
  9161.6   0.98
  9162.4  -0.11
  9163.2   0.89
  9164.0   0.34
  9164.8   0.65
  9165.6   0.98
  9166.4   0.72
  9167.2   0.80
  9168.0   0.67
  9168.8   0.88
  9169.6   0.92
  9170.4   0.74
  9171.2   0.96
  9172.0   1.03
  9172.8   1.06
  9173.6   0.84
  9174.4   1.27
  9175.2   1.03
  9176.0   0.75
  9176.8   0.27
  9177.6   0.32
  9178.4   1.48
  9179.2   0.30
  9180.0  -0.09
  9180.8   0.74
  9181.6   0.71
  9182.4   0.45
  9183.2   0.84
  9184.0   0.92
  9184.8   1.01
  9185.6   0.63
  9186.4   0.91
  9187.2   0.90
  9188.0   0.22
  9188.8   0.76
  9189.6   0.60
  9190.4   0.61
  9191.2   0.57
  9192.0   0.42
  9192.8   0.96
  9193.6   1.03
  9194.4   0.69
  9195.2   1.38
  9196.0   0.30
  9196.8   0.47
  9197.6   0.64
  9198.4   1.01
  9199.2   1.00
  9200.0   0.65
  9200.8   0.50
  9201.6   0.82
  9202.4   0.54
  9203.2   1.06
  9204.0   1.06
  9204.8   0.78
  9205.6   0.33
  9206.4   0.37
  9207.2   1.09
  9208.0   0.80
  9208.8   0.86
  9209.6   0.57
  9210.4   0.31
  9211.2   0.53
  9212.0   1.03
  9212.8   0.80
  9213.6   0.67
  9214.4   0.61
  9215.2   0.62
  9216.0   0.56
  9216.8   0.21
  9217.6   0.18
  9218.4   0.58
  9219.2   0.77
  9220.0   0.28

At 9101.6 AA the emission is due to [N II] 6583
